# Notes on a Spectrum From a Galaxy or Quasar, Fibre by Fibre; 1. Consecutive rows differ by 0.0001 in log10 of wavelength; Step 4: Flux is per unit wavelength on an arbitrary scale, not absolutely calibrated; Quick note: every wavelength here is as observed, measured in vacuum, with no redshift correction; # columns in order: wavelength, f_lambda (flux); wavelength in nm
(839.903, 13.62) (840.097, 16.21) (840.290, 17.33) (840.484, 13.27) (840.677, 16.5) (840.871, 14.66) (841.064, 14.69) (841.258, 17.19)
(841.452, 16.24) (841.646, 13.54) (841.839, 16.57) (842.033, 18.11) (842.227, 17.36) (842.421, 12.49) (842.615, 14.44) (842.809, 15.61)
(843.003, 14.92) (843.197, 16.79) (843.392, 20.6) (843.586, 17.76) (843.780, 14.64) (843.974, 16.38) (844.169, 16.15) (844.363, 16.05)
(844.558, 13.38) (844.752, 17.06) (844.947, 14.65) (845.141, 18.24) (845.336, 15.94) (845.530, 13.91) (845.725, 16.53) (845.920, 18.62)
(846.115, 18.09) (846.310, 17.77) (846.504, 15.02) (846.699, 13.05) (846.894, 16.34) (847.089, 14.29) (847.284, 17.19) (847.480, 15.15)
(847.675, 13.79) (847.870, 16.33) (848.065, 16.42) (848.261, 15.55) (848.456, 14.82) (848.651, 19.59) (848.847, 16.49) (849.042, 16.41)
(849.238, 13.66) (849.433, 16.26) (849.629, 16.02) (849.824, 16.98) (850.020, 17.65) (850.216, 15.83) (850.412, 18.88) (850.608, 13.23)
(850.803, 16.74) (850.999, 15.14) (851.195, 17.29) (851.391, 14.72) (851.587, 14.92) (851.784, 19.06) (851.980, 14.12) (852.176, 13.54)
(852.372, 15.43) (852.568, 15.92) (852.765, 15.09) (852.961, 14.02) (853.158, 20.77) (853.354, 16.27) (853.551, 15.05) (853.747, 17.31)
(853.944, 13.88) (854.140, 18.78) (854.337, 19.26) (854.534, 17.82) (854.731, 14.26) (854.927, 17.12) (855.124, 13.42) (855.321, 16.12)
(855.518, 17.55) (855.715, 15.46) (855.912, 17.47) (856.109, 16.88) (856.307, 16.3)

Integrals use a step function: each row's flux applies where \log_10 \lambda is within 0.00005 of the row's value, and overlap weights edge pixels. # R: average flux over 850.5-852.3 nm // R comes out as 15.4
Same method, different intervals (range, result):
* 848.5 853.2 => 16.1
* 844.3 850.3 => 16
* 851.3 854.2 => 15.9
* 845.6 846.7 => 16.8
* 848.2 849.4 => 16.1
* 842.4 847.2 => 16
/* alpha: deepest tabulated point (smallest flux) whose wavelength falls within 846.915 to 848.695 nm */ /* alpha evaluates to 13.79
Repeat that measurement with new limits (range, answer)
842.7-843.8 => 14.64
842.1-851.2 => 12.49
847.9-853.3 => 13.23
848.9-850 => 13.66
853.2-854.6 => 13.88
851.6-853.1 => 13.54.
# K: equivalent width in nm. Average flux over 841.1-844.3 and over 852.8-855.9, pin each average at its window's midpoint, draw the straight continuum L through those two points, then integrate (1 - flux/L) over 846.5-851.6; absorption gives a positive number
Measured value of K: 0.141 nm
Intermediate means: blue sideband 16.1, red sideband 16.5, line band 15.9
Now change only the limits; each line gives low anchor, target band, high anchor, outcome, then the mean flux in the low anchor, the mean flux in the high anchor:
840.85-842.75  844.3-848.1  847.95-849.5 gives 0.01 nm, 15.6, 16.2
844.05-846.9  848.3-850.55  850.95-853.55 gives -0.08 nm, 16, 15.8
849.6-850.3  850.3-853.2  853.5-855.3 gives 0.13 nm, 16.7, 16.4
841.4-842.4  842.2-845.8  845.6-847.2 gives 0.05 nm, 16.1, 16.2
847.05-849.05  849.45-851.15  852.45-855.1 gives -0.01 nm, 16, 16.5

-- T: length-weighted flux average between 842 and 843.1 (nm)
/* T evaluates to 15.3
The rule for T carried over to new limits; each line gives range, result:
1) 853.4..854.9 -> 16.6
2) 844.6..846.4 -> 16.6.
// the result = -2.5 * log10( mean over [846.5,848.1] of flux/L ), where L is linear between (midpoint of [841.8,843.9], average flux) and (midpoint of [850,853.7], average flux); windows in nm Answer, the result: 0.06 mag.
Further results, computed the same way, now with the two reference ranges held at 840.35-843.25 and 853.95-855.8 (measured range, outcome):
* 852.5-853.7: 0.01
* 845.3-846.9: -0.02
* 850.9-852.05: 0.02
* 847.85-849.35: -0.01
